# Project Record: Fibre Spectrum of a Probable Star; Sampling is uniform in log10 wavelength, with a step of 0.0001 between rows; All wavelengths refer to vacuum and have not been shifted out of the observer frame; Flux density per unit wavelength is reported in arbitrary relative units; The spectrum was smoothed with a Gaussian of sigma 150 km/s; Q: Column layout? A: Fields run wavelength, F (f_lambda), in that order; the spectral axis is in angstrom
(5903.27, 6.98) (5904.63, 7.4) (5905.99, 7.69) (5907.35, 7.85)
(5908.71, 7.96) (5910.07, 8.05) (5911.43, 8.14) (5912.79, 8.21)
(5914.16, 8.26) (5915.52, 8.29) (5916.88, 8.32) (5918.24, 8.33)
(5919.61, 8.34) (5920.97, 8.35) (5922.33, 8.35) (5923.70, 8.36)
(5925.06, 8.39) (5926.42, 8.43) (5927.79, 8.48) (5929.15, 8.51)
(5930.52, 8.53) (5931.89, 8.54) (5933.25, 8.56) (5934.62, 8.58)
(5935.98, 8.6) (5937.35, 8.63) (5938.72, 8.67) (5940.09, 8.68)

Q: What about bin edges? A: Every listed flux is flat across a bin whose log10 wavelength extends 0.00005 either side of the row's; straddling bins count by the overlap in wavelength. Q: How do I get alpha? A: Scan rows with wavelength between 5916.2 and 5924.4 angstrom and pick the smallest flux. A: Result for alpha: 8.32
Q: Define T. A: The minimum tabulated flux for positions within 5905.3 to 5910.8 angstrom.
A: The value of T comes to 7.69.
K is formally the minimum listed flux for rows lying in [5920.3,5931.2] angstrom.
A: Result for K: 8.35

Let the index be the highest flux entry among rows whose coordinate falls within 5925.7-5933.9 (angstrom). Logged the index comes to 8.56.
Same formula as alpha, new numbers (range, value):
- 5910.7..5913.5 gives 8.14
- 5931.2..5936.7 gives 8.54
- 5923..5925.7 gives 8.36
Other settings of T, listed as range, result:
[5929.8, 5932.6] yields 8.53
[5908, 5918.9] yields 7.96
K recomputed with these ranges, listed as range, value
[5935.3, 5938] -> 8.6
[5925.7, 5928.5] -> 8.43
